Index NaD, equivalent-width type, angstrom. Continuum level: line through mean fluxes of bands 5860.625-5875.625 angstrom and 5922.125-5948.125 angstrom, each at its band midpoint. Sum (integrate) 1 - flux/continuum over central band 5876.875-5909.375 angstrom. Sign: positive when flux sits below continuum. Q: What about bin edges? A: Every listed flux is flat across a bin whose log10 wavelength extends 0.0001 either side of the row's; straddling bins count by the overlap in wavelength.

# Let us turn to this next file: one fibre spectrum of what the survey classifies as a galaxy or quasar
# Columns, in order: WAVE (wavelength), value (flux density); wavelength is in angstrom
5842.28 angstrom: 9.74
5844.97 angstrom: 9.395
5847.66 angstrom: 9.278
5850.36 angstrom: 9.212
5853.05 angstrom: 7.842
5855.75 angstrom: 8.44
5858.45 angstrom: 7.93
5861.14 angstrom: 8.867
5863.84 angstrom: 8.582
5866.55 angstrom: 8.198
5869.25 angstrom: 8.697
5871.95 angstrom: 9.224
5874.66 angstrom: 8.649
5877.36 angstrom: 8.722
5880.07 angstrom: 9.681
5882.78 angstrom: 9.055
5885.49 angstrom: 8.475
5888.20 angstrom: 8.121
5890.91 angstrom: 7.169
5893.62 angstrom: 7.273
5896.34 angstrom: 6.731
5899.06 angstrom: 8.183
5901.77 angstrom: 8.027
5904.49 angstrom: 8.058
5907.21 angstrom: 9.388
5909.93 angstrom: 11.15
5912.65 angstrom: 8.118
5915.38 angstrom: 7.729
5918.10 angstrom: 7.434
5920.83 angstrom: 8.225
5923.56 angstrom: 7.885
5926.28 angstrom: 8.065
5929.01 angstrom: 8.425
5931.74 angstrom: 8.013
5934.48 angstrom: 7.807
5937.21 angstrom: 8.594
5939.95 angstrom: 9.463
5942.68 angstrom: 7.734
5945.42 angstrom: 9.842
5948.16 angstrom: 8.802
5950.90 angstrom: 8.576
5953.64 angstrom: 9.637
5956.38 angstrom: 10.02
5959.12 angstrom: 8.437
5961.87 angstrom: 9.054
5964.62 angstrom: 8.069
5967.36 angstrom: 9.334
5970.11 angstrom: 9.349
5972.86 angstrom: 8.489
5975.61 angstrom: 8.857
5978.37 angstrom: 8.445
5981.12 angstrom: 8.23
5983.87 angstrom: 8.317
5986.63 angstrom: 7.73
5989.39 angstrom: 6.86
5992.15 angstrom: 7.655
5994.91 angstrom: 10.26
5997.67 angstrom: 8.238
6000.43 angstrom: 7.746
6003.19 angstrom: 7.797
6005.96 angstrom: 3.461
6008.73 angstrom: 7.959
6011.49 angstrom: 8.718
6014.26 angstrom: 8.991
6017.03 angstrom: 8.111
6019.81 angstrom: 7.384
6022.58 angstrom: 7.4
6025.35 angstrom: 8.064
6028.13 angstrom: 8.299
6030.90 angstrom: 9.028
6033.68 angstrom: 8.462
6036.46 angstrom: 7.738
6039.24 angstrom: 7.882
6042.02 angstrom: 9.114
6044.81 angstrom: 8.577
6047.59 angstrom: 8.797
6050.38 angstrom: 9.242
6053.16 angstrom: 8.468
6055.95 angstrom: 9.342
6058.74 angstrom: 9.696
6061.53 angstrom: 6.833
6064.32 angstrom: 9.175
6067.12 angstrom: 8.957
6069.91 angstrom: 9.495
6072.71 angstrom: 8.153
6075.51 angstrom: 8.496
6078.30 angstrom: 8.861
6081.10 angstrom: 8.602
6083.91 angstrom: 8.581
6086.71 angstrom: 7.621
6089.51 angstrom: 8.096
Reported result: 1.1 angstrom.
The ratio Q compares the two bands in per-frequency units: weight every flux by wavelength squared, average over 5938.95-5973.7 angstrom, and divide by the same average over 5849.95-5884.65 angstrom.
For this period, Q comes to 1.1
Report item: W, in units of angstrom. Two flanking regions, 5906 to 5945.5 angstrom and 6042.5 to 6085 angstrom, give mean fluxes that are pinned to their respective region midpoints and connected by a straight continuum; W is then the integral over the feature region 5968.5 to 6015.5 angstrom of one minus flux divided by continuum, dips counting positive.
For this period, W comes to 2.97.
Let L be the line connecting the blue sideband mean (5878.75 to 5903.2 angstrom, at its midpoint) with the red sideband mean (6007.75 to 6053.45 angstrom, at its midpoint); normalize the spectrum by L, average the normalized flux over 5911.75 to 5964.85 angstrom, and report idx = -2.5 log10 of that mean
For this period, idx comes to -0.04 mag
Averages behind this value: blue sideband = 8.08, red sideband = 8.37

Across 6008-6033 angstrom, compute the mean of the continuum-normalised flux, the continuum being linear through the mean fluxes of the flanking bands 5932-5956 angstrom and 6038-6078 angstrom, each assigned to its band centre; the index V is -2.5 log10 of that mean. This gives 0.07 mag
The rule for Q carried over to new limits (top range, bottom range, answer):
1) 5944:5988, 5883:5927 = 1.10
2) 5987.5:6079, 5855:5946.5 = 1.03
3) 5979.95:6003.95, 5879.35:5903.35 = 1.04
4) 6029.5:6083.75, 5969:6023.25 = 1.11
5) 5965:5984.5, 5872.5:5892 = 1.04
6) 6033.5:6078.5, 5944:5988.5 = 1.01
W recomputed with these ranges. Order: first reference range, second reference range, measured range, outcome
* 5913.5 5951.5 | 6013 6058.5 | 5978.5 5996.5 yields 0.4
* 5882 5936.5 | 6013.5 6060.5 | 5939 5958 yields -2.0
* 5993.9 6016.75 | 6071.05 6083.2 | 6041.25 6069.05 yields -1.6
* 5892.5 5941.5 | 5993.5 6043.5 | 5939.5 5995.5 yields -3.7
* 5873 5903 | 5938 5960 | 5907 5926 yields 0.3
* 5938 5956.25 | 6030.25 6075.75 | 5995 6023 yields 3.6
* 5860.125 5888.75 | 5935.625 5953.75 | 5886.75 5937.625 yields 4.1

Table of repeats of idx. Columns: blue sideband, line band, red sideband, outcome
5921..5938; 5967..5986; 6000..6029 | -0.11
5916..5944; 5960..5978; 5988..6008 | -0.14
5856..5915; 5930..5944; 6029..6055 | 0.02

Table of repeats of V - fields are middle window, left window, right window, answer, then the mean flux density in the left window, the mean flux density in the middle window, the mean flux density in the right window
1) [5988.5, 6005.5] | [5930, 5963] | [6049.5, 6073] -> 0.12 mag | 8.82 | 7.88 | 8.84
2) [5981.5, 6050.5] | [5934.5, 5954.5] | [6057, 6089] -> 0.08 mag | 8.86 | 8.05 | 8.58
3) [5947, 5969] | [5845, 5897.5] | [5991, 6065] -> -0.08 mag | 8.46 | 9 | 8.23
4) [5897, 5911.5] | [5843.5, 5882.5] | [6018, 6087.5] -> -0.02 mag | 8.78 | 8.85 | 8.5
